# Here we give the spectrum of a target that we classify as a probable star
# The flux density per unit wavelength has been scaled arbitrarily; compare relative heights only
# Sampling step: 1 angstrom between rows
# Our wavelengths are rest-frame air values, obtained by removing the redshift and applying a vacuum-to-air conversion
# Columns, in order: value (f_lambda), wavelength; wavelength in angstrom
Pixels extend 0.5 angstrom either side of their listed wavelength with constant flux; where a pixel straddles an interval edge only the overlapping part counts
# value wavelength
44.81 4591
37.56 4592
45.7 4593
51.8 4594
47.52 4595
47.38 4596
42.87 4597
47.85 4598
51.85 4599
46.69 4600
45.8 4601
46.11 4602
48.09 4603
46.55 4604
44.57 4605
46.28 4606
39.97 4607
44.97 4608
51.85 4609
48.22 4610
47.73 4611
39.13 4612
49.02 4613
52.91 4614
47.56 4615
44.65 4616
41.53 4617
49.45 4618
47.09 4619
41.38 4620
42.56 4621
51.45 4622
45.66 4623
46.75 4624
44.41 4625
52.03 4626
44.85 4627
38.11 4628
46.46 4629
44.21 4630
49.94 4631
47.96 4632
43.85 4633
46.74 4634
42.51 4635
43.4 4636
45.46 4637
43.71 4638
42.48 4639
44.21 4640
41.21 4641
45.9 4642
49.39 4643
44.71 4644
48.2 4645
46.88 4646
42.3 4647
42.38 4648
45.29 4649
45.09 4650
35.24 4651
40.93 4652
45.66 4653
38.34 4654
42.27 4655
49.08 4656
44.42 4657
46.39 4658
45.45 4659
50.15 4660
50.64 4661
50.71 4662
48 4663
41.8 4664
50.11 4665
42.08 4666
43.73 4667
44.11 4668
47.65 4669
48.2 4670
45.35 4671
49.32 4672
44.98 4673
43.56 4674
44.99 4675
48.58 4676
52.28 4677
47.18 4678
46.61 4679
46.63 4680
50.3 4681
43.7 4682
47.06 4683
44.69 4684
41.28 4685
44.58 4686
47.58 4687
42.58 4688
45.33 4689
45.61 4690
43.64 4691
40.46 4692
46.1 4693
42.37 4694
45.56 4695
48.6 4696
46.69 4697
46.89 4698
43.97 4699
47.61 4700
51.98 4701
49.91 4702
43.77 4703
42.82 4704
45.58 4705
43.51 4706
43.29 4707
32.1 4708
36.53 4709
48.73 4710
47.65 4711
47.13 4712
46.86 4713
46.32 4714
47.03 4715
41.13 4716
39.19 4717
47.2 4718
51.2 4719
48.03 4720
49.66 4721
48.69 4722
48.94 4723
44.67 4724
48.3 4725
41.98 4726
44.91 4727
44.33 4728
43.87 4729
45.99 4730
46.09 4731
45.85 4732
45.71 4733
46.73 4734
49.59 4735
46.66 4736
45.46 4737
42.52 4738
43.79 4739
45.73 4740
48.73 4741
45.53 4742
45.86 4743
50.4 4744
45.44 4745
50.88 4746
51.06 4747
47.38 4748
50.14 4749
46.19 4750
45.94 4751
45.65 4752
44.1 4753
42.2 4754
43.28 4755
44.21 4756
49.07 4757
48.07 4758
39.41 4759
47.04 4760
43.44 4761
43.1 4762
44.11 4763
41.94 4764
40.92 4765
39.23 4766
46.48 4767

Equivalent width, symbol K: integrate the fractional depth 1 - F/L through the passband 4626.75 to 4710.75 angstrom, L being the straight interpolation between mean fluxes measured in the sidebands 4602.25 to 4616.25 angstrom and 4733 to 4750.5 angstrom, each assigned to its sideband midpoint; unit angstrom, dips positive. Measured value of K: 3.0 angstrom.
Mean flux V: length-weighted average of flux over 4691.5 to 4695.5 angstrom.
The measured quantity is 43.6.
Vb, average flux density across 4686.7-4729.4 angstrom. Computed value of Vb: 45.3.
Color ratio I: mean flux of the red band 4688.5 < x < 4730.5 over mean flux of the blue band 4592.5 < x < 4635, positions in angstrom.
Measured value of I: 0.98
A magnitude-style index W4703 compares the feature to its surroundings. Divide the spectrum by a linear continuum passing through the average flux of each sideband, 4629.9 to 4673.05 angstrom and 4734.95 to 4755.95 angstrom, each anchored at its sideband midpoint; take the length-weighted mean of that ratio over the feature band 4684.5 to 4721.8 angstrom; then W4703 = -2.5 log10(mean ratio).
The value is 0.02 mag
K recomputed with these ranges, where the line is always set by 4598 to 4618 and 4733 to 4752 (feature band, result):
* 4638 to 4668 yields 1.19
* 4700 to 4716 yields 0.71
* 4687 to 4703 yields 0.37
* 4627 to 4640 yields 0.59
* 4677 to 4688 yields 0.18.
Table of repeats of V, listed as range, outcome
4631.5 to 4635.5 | 45.3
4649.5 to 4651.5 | 40.2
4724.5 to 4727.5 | 45.1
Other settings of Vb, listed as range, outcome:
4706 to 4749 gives 45.9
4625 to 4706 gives 45.5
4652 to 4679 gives 46.3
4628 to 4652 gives 44.5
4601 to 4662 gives 45.4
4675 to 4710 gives 45.2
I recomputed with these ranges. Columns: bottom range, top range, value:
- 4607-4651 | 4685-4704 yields 1.00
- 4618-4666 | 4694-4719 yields 1.00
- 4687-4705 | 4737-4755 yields 1.02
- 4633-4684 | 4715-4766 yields 1.01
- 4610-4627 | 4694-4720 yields 0.97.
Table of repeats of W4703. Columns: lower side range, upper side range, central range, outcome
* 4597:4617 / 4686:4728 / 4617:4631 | 0.02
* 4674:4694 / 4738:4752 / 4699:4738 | 0.02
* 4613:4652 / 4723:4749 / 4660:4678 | -0.03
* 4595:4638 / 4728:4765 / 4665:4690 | 0.00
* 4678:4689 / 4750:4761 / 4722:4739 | -0.02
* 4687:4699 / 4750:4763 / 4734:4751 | -0.06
